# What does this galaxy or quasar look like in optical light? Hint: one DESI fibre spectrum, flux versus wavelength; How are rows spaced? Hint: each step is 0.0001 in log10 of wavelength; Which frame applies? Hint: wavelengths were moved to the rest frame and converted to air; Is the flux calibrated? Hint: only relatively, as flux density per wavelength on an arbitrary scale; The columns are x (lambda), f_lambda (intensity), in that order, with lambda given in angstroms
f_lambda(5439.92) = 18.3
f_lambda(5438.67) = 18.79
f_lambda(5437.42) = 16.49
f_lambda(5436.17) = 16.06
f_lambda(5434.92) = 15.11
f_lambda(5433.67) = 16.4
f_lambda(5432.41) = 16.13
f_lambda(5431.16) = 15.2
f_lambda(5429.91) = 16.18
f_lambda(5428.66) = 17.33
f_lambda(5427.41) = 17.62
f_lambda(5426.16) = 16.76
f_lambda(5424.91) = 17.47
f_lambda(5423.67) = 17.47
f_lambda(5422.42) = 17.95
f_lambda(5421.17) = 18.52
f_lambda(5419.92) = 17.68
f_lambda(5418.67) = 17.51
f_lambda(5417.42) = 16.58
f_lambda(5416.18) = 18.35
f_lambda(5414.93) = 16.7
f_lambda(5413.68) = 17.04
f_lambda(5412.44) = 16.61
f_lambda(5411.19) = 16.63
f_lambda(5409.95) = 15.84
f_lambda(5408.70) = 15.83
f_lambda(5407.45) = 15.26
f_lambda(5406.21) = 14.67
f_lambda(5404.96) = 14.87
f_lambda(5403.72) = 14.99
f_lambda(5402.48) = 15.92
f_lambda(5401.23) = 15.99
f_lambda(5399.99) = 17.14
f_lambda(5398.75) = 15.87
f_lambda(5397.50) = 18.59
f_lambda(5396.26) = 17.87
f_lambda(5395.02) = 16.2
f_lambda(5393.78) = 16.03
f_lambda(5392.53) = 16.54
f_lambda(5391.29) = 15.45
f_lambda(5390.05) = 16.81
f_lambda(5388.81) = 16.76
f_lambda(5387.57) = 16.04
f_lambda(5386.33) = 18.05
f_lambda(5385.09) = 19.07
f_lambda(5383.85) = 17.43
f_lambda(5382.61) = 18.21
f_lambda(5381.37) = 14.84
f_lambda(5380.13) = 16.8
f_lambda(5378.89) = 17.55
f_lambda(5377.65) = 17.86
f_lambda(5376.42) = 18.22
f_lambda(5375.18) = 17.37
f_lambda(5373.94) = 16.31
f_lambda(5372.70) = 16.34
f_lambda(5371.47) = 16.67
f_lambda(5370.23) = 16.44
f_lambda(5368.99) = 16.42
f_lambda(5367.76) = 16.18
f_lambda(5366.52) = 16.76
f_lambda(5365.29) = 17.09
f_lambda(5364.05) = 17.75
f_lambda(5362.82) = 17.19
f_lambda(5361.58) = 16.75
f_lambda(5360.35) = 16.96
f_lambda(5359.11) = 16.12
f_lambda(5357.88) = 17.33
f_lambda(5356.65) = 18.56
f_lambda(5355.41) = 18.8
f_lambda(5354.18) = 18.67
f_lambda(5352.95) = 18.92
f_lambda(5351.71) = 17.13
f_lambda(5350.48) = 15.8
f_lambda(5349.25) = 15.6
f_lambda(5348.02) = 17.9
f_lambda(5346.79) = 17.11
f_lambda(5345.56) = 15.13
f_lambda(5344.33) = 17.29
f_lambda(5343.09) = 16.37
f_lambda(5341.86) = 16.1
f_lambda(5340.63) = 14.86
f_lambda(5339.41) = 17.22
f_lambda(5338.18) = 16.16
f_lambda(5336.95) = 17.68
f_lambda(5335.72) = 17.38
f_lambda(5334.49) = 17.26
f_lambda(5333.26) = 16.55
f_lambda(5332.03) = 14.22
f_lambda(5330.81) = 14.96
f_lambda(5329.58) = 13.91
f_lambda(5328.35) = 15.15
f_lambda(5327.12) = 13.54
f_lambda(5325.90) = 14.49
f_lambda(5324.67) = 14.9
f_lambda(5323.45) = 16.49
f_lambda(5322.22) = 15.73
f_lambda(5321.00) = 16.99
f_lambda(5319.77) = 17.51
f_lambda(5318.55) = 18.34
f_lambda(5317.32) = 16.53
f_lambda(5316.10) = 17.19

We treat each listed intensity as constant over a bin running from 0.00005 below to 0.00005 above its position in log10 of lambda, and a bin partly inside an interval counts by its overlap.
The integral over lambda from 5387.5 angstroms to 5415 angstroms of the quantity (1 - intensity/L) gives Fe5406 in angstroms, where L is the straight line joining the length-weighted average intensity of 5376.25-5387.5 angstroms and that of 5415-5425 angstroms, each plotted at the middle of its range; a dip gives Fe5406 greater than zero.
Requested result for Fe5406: 2.07 angstroms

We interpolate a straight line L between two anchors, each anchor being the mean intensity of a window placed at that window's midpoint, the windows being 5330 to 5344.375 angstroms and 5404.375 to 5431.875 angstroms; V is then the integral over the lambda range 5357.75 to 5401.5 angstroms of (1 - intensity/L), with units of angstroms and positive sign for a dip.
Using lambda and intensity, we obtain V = -1.1 angstroms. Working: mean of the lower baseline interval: 16.3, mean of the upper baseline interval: 16.7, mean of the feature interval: 16.9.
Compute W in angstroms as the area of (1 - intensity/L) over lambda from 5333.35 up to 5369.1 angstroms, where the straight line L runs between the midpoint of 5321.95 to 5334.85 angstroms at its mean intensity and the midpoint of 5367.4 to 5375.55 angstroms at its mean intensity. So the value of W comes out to -2.51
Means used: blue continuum 15.1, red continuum 16.5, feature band 17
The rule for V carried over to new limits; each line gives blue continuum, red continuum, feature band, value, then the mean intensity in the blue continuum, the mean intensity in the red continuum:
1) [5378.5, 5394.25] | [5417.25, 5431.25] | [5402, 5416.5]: 0.9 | 16.9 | 17.3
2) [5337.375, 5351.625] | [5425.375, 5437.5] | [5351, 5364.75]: -1.1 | 16.4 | 16.3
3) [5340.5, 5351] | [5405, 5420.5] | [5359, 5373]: -0.3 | 16.3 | 16.5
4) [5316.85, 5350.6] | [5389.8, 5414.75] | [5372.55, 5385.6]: -0.9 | 16.1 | 16.2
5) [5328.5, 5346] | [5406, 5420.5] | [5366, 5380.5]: -0.5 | 16.1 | 16.6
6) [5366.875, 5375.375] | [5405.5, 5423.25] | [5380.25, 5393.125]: -0.2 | 16.5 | 16.8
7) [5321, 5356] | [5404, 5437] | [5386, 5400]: -0.2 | 16.3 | 16.6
